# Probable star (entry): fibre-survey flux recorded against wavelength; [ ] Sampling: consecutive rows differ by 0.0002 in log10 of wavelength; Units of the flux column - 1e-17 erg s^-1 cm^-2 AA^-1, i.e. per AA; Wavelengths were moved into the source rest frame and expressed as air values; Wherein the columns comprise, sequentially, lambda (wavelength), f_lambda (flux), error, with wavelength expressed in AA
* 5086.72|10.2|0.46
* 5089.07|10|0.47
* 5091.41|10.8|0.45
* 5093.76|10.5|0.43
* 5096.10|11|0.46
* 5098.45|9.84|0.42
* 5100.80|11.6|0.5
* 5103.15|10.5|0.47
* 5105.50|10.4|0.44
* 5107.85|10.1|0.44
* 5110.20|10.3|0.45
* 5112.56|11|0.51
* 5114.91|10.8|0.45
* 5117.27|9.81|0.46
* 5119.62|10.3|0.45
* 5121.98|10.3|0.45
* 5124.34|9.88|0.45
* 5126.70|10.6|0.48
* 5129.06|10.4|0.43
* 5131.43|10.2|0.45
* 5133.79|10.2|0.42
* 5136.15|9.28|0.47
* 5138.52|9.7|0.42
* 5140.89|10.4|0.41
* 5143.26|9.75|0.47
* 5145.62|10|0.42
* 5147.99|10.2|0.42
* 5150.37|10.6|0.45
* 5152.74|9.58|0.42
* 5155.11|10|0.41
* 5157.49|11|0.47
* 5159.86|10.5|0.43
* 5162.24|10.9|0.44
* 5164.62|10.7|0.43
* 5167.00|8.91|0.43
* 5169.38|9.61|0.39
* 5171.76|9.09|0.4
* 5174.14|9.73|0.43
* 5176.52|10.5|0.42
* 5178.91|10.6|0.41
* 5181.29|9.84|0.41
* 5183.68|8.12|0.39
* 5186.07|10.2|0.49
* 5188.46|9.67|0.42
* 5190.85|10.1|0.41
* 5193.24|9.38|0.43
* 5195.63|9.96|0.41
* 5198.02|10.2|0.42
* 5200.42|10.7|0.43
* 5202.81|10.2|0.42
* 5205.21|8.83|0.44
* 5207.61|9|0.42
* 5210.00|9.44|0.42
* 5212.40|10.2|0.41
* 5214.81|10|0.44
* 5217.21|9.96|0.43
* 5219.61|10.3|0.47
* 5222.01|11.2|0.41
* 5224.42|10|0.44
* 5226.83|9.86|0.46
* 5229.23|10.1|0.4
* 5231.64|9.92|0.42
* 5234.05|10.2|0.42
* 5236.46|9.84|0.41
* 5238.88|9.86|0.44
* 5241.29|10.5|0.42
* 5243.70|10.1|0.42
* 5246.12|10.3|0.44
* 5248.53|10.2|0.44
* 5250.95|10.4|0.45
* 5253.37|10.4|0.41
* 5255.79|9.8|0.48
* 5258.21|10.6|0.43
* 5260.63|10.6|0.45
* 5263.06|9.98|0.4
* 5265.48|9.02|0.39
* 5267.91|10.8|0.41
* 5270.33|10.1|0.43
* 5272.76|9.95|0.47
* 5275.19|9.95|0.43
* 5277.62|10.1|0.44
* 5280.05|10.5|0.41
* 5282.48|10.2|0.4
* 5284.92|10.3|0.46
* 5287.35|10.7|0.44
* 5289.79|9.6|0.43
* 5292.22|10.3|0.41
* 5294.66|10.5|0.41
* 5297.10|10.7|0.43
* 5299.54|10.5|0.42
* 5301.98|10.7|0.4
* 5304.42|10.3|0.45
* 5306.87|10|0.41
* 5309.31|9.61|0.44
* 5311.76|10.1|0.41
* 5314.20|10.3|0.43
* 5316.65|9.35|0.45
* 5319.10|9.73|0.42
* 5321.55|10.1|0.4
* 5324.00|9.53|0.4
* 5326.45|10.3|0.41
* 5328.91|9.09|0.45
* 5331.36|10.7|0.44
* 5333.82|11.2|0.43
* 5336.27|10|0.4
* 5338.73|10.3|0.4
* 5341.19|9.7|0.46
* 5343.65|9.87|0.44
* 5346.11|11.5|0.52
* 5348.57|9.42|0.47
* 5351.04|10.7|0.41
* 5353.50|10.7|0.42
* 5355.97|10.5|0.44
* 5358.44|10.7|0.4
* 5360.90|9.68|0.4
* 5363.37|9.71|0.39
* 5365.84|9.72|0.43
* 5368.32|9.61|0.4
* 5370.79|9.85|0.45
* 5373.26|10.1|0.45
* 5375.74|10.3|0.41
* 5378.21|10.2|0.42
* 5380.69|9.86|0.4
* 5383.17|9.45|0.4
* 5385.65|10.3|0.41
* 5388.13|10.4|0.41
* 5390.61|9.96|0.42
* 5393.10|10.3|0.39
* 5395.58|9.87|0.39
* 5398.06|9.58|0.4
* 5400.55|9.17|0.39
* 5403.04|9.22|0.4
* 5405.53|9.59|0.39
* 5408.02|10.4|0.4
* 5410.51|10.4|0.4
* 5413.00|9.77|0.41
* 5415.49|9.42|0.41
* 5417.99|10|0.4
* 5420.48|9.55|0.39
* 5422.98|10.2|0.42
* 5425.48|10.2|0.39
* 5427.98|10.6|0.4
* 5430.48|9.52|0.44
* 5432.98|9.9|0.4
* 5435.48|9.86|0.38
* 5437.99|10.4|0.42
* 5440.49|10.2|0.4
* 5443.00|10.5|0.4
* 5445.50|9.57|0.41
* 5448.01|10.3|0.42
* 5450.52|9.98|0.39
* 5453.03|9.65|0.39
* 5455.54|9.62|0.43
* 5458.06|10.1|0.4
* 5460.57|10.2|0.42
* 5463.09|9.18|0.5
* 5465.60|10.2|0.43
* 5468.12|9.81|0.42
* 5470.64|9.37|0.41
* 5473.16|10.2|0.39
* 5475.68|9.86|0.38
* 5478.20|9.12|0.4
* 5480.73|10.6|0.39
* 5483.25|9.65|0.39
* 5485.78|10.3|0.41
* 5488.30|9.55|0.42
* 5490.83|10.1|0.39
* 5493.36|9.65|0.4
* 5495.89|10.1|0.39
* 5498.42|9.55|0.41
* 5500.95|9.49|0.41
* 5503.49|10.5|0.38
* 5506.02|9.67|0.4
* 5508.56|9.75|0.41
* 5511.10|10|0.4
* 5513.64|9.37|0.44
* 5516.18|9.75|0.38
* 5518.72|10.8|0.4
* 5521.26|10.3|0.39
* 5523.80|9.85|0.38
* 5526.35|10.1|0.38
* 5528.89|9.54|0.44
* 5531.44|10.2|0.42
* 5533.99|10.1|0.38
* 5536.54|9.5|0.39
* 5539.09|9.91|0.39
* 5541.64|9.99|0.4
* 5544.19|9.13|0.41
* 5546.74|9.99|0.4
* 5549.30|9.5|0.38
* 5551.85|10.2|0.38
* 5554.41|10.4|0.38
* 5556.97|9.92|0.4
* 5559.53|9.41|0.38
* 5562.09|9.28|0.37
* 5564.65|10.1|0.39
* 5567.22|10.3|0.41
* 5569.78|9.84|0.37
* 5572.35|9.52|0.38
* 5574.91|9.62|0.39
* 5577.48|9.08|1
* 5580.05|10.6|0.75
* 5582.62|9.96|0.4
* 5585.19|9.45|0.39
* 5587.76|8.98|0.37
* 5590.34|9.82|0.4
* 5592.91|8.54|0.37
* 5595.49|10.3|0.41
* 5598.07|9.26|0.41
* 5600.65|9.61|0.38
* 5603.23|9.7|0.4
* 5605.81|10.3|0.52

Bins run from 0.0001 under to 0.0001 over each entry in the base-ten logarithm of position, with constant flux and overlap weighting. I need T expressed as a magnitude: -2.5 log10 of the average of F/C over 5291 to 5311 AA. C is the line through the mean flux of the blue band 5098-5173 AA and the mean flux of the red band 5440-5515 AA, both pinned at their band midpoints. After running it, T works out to -0.03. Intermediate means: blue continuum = 10.2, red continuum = 9.87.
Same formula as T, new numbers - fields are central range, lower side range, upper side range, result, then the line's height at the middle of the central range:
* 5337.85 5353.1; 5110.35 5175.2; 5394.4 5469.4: -0.03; 9.97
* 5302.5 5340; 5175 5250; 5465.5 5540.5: -0.01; 9.95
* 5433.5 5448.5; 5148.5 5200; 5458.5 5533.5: -0.02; 9.91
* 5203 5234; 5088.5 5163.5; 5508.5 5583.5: 0.03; 10.2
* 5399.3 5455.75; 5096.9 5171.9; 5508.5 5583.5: 0.01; 9.97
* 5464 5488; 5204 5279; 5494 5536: 0.01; 9.95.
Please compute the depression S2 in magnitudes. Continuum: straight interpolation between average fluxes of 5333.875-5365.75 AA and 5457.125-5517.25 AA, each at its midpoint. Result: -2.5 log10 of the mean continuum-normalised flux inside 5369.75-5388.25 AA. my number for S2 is 0.013 mag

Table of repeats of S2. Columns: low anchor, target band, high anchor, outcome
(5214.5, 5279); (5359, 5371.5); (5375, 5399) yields 0.03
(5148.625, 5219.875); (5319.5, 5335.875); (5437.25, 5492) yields -0.02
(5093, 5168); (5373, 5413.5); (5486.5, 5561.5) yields 0.01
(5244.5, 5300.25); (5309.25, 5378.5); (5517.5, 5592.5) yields 0.00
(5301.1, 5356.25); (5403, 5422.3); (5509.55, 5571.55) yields 0.02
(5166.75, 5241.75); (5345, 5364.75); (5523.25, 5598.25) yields -0.06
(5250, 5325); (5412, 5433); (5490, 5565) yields 0.01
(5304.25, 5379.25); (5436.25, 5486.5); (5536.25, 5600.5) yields -0.01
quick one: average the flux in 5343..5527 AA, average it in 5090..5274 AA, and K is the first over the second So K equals 0.98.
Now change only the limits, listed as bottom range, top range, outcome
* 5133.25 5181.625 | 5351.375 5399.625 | 1.00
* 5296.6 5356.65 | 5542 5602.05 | 0.95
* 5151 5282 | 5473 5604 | 0.98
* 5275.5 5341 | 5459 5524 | 0.97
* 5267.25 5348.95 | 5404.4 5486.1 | 0.98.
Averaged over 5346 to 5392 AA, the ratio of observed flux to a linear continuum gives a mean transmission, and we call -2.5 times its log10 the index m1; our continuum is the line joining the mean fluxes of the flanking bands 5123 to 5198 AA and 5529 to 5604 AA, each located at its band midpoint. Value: -0.03 mag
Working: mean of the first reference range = 9.99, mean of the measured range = 10.1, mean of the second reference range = 9.73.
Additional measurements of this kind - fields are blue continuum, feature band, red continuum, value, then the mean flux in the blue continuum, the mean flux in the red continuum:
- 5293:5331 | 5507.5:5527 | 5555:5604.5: -0.03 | 10.1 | 9.66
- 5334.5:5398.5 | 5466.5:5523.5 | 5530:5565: 0.00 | 10.1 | 9.82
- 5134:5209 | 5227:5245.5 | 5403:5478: -0.02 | 9.91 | 9.93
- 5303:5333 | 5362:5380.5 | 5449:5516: 0.00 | 9.95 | 9.83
